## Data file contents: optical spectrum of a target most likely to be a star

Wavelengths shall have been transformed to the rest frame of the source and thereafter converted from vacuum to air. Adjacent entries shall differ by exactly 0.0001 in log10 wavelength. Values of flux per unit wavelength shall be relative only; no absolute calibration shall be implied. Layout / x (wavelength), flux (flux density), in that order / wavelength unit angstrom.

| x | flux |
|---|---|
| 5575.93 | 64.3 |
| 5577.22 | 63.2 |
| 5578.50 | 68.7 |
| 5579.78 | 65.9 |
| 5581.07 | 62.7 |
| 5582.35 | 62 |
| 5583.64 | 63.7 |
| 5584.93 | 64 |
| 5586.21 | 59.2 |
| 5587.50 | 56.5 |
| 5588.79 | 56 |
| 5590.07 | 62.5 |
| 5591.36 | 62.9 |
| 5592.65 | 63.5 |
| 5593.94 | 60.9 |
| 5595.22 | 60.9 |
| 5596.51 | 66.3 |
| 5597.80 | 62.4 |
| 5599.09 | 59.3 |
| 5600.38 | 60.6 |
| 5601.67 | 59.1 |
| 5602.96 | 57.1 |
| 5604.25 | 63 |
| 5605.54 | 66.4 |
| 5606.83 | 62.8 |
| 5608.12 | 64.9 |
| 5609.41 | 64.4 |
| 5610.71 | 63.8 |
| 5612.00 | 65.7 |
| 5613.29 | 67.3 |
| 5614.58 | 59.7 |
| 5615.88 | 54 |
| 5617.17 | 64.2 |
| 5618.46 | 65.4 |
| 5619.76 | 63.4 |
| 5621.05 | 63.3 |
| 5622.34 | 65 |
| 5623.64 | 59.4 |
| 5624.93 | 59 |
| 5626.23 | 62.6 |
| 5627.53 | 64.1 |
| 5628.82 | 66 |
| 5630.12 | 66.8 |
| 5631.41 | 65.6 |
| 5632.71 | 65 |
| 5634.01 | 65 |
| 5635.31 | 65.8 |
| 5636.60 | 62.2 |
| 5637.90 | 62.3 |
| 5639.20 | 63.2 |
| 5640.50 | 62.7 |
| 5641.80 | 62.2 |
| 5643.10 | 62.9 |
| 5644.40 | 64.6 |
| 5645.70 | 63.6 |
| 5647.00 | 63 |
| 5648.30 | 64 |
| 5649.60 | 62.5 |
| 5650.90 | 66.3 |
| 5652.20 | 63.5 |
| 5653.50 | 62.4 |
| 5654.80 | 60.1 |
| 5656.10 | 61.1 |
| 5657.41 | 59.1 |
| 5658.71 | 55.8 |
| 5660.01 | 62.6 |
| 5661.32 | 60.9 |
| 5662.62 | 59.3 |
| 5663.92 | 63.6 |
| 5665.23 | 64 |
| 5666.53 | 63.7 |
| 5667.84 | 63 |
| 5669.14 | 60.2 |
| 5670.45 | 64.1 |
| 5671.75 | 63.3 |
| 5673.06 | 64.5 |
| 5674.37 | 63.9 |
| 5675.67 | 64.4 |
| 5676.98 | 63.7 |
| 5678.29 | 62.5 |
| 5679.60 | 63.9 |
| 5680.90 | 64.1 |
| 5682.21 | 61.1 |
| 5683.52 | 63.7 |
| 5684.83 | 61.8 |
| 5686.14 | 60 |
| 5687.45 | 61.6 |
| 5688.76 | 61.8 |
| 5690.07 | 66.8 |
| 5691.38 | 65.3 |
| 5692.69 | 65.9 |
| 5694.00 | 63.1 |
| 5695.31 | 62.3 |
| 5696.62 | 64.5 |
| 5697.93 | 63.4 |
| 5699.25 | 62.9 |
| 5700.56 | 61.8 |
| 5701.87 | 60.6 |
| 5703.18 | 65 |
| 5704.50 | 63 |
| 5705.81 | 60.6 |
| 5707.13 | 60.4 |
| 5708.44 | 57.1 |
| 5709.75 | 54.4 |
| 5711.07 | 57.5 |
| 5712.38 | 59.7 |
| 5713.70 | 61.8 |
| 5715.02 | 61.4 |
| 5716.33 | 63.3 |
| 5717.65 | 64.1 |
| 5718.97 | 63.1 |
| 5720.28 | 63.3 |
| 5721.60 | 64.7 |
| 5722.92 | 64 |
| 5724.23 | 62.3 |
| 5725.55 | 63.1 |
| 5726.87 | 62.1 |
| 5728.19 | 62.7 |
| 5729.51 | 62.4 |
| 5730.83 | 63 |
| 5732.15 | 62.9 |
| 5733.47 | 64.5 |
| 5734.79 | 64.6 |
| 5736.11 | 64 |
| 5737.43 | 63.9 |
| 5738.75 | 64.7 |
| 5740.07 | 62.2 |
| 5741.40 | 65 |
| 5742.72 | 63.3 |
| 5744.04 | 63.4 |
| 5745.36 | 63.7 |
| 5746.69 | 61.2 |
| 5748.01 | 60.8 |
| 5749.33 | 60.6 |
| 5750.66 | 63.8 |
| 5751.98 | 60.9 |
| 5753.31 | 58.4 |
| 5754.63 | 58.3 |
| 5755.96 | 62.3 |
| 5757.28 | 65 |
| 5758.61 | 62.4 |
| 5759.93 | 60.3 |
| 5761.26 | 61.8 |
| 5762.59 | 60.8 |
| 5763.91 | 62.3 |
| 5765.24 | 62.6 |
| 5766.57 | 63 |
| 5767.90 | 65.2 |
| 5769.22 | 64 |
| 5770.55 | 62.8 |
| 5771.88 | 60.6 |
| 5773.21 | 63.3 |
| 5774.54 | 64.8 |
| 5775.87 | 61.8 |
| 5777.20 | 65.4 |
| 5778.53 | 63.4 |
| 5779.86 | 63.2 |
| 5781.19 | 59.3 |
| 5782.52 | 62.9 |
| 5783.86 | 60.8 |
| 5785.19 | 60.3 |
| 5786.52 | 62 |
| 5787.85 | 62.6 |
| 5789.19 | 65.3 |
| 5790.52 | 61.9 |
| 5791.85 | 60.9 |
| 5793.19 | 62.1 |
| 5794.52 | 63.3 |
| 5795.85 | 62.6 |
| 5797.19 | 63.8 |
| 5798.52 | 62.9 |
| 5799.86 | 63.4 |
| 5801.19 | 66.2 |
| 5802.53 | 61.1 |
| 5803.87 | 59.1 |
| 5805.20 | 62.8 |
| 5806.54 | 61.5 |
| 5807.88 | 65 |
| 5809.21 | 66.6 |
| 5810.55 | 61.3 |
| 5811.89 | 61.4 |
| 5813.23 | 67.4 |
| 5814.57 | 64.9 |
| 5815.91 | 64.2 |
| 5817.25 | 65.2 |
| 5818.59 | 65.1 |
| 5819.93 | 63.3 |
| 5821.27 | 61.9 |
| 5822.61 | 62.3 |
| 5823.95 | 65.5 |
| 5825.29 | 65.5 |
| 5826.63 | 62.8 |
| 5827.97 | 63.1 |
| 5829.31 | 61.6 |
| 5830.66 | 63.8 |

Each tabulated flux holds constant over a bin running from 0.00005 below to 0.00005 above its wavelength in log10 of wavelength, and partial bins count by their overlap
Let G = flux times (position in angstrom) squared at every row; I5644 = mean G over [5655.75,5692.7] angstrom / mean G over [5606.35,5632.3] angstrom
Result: 1.01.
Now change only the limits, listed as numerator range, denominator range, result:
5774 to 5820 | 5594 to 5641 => 1.07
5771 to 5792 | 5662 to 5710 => 1.03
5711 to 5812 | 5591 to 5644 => 1.05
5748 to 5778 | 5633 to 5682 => 1.03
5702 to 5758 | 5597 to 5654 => 1.02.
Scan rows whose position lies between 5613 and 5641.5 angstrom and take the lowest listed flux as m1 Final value 54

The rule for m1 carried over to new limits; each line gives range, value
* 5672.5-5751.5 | 54.4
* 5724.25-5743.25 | 62.1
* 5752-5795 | 58.3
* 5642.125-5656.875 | 60.1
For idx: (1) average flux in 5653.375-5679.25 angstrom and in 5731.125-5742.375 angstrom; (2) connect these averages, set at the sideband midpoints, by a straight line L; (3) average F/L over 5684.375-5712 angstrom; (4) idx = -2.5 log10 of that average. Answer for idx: 0.02 mag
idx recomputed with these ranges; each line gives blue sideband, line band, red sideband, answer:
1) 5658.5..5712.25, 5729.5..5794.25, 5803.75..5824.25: 0.01 mag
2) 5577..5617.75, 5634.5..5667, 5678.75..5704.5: 0.01 mag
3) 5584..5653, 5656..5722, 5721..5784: 0.01 mag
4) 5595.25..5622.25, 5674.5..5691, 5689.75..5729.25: -0.01 mag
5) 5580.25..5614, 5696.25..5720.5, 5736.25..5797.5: 0.02 mag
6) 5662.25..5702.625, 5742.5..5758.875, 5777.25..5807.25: 0.02 mag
